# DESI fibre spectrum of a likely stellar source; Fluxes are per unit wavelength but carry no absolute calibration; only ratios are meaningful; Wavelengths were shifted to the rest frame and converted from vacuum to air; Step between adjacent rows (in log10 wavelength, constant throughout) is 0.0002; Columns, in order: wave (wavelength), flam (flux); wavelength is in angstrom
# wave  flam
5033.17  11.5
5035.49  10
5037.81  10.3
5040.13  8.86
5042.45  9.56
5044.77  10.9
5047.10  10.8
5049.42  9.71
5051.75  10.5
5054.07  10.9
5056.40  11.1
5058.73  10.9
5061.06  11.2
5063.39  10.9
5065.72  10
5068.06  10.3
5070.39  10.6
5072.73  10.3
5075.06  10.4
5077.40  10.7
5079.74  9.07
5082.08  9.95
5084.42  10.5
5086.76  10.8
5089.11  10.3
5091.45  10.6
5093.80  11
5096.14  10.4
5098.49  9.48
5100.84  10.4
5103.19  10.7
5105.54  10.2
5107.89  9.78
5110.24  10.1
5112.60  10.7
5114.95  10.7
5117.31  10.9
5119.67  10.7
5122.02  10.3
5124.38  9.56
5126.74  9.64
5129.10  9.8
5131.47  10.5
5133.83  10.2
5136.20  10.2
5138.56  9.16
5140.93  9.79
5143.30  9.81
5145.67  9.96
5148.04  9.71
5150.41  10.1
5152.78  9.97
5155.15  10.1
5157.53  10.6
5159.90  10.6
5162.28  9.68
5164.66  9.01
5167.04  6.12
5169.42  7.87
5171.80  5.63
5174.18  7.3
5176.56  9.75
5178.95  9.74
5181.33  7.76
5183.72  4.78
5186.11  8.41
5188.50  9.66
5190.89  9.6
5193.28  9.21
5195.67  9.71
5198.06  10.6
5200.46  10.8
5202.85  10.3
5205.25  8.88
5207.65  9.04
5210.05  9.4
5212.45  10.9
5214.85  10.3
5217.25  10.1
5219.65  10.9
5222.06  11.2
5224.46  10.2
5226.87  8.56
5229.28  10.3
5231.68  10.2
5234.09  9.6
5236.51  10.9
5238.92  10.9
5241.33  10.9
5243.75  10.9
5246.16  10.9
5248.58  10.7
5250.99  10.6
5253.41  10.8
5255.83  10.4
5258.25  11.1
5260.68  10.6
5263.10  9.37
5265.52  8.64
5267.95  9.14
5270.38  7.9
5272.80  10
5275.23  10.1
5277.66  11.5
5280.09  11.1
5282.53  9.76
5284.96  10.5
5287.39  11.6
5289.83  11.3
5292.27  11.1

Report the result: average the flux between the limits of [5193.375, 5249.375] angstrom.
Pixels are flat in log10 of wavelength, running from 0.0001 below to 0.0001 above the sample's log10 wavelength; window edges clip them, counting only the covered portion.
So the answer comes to 10.2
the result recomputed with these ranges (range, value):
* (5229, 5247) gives 10.6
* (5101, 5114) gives 10.3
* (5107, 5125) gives 10.4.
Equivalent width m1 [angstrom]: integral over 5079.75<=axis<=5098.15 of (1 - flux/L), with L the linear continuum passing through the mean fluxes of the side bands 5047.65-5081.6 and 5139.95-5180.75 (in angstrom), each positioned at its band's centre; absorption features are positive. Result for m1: -0.44 angstrom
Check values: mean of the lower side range 10.5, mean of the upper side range 9.14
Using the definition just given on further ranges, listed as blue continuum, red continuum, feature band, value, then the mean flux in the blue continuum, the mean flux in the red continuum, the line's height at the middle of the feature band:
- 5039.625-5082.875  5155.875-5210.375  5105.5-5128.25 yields -1.3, 10.4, 8.89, 9.7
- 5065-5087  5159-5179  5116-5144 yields -2.9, 10.2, 8.3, 9.12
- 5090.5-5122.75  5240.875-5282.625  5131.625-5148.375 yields 0.8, 10.4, 10.2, 10.4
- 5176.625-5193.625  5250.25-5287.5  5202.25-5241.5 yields -3.9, 8.5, 10.1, 9.22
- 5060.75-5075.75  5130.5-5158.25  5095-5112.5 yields 0.1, 10.5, 9.99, 10.3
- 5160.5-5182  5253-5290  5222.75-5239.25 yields -1.2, 8.17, 10.2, 9.38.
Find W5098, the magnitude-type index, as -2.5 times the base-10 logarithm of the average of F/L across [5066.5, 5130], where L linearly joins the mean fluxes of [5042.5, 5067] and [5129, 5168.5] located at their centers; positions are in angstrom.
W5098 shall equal -0.01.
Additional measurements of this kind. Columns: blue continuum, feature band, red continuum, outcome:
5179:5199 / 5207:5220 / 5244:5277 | -0.10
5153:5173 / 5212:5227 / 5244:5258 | -0.04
